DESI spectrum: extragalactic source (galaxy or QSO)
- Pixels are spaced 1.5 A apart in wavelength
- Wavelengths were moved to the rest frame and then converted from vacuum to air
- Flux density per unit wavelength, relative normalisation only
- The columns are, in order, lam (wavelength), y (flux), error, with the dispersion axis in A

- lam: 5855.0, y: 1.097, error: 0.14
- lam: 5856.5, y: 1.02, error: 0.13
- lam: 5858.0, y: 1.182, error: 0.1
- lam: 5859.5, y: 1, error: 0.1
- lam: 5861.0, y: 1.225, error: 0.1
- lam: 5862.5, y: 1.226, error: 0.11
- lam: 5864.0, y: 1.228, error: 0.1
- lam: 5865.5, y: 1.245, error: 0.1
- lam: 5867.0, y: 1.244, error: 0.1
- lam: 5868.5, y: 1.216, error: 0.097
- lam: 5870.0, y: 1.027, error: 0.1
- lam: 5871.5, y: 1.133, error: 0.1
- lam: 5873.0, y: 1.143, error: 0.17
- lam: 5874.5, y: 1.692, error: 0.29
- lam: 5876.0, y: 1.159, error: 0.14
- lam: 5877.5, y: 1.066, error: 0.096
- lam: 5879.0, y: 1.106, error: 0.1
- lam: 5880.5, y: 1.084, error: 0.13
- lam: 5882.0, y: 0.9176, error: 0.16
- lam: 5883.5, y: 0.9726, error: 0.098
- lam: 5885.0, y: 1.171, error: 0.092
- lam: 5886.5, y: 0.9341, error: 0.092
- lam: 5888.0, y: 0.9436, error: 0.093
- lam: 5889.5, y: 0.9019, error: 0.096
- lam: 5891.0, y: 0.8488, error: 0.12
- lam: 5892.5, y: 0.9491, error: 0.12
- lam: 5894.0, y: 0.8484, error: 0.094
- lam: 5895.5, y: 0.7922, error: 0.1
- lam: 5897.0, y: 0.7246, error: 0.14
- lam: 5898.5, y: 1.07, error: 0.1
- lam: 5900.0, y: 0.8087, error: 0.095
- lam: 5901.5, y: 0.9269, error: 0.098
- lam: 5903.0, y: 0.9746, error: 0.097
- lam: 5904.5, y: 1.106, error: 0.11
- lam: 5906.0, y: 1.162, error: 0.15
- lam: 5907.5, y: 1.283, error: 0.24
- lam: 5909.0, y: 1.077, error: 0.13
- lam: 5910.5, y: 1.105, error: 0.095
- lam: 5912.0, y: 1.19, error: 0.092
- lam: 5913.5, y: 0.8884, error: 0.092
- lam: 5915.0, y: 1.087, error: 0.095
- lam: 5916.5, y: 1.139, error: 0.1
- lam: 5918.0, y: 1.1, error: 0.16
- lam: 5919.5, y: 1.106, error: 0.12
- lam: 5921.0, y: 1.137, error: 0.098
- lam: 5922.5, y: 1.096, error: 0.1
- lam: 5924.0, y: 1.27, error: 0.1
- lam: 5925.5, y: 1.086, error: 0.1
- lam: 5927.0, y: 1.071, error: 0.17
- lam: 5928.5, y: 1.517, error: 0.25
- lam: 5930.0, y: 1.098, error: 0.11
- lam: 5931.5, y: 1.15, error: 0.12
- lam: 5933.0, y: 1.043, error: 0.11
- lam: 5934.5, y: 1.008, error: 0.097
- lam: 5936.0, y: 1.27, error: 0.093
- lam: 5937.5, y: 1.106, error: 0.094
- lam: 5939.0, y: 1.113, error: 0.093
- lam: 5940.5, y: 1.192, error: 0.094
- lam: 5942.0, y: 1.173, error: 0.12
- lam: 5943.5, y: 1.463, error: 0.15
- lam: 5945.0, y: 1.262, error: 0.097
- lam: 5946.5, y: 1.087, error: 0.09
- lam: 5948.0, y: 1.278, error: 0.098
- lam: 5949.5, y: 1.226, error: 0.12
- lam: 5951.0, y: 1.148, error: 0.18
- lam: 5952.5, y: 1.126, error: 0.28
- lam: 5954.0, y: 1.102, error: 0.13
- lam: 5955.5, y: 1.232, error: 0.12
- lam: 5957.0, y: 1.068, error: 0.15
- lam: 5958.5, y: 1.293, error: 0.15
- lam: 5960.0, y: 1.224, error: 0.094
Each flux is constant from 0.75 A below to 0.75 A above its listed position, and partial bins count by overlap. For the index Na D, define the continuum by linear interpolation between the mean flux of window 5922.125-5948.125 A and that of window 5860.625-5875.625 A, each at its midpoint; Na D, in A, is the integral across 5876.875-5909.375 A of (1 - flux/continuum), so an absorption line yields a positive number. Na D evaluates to 6.2 A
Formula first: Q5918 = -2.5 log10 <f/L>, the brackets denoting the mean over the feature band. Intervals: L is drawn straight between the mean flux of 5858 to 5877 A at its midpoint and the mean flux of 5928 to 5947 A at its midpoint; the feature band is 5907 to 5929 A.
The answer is 0.05 mag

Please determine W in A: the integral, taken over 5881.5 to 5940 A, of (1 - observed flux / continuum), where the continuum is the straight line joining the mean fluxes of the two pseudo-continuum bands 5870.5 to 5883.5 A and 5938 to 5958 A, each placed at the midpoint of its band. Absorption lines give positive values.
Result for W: 5.9 A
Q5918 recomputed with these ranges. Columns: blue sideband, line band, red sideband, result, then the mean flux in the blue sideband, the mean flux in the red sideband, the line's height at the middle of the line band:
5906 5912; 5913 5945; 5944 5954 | 0.02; 1.16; 1.19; 1.17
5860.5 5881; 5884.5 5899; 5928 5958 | 0.29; 1.2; 1.18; 1.2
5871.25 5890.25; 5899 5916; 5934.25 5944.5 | 0.08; 1.09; 1.2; 1.14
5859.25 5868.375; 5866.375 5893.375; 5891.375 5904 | -0.02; 1.21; 0.89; 1.06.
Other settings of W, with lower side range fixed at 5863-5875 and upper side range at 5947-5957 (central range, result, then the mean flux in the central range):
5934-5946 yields -0.2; 1.2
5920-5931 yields 0.1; 1.18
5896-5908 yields 2.1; 0.997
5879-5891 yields 2.3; 0.988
